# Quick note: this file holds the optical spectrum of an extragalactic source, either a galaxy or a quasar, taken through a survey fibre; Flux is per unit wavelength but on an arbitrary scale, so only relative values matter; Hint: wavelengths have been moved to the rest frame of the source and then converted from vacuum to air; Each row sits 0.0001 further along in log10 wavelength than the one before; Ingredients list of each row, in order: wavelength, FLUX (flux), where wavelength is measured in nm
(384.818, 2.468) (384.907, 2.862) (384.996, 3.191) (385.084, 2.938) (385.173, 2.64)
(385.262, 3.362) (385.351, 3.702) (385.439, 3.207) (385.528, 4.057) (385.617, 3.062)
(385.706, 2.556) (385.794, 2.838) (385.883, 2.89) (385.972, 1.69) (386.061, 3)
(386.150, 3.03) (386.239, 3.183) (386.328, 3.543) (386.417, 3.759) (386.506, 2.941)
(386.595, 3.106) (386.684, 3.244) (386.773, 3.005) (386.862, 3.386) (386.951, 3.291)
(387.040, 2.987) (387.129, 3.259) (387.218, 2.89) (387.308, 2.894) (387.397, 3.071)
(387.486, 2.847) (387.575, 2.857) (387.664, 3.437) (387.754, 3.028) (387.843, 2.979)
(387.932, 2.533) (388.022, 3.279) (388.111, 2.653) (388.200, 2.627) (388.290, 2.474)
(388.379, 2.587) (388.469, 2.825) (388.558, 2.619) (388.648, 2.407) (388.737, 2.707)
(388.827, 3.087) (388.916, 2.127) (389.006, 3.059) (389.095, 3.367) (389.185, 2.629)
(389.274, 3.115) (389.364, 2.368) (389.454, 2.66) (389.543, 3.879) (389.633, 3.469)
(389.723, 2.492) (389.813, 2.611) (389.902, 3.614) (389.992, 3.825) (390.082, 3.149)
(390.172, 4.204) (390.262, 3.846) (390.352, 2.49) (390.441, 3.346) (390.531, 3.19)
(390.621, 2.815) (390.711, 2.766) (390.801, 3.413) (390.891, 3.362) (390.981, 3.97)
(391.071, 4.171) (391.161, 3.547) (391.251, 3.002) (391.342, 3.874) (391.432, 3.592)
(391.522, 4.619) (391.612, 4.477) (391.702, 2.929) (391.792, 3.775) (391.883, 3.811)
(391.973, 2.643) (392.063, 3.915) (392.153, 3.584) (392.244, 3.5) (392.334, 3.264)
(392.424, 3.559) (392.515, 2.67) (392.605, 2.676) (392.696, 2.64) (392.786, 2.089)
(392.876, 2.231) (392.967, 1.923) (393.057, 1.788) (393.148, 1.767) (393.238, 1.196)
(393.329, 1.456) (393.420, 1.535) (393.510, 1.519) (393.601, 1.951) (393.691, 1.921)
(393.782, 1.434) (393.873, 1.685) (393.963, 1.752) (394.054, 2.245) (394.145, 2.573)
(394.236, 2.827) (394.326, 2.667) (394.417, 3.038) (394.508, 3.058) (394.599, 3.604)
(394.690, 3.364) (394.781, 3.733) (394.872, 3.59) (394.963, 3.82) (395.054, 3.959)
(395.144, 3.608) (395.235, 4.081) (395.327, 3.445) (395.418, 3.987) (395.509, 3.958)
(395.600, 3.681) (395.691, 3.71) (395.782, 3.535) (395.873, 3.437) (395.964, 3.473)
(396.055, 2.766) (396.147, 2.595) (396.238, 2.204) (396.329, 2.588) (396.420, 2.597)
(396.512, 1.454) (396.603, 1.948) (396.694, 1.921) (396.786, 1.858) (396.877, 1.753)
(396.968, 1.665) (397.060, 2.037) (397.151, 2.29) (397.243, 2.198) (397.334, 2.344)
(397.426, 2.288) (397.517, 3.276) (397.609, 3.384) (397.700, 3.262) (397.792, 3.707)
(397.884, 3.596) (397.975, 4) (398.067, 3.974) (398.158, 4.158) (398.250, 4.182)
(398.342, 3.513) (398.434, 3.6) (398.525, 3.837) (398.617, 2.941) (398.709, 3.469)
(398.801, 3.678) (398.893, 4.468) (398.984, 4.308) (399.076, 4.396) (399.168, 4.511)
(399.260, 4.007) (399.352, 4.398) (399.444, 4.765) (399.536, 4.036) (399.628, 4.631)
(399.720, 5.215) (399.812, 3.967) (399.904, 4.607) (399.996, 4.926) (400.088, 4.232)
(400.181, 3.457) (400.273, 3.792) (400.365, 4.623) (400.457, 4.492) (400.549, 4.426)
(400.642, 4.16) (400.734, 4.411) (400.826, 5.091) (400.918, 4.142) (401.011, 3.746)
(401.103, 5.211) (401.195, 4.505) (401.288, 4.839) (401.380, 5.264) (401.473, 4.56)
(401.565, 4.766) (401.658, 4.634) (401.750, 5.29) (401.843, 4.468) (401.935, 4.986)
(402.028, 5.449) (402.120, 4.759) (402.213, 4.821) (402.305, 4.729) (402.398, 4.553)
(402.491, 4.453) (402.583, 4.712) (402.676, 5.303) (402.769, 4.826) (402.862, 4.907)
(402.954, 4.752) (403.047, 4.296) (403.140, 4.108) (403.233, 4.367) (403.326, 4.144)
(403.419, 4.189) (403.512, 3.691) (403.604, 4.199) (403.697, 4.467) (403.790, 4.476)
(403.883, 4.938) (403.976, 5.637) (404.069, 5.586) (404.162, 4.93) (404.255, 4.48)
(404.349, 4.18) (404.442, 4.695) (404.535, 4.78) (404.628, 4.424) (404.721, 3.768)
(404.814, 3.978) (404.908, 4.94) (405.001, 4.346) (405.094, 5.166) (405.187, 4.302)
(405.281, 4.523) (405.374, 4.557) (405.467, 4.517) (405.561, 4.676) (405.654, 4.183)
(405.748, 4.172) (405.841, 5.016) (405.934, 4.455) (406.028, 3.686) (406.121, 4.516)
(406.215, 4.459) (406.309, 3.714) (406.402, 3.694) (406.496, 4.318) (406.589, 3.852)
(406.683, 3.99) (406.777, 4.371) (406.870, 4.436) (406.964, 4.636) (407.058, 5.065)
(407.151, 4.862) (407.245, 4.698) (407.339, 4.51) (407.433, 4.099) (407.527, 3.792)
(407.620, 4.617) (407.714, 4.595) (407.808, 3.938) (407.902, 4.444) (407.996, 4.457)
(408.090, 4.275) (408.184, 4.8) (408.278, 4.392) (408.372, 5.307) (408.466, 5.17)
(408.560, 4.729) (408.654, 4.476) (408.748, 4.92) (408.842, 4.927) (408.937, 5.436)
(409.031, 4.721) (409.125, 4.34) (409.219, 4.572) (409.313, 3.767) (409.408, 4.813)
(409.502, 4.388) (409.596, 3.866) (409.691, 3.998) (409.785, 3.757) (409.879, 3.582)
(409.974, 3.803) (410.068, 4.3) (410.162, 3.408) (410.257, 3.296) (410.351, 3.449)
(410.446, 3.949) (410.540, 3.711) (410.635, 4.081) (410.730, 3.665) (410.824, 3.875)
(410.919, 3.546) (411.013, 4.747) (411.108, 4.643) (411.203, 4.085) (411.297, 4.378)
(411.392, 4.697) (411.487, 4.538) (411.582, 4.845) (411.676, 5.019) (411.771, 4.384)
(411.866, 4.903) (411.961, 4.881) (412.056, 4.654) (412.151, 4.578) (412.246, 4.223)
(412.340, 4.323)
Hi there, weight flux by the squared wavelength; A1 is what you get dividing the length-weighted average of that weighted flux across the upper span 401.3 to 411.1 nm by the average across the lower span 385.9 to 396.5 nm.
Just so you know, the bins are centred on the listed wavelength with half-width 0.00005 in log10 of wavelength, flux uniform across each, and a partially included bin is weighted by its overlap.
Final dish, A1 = 1.60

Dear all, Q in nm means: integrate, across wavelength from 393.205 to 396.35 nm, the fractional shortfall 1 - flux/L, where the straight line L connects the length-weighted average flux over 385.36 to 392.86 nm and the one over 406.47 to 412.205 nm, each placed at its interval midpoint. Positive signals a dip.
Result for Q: 0.56 nm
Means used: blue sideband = 3.13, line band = 2.87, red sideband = 4.37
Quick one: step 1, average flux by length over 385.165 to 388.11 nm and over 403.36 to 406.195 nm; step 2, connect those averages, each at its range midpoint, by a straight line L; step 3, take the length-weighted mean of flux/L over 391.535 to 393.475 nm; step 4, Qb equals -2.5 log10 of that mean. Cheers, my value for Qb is 0.27 mag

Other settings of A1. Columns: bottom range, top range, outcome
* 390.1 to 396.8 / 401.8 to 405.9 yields 1.63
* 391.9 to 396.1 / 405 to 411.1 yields 1.62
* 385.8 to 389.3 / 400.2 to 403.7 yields 1.68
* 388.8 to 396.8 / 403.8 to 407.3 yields 1.61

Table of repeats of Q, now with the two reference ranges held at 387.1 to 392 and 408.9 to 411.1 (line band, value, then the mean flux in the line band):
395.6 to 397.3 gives 0.479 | 2.48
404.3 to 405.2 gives -0.151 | 4.46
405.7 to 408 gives -0.247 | 4.33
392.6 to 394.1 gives 0.664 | 1.85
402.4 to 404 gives -0.337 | 4.54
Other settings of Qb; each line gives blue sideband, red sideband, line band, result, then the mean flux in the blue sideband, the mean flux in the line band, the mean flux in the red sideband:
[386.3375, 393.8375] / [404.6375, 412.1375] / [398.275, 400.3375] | -0.13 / 2.96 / 4.13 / 4.36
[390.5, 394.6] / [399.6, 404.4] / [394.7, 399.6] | 0.11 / 2.82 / 3.33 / 4.6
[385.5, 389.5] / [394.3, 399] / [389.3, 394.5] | 0.05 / 2.93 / 2.9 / 3.18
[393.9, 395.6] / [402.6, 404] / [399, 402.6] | -0.10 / 3.29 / 4.56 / 4.54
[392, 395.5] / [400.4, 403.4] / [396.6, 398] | 0.35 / 2.74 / 2.6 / 4.66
